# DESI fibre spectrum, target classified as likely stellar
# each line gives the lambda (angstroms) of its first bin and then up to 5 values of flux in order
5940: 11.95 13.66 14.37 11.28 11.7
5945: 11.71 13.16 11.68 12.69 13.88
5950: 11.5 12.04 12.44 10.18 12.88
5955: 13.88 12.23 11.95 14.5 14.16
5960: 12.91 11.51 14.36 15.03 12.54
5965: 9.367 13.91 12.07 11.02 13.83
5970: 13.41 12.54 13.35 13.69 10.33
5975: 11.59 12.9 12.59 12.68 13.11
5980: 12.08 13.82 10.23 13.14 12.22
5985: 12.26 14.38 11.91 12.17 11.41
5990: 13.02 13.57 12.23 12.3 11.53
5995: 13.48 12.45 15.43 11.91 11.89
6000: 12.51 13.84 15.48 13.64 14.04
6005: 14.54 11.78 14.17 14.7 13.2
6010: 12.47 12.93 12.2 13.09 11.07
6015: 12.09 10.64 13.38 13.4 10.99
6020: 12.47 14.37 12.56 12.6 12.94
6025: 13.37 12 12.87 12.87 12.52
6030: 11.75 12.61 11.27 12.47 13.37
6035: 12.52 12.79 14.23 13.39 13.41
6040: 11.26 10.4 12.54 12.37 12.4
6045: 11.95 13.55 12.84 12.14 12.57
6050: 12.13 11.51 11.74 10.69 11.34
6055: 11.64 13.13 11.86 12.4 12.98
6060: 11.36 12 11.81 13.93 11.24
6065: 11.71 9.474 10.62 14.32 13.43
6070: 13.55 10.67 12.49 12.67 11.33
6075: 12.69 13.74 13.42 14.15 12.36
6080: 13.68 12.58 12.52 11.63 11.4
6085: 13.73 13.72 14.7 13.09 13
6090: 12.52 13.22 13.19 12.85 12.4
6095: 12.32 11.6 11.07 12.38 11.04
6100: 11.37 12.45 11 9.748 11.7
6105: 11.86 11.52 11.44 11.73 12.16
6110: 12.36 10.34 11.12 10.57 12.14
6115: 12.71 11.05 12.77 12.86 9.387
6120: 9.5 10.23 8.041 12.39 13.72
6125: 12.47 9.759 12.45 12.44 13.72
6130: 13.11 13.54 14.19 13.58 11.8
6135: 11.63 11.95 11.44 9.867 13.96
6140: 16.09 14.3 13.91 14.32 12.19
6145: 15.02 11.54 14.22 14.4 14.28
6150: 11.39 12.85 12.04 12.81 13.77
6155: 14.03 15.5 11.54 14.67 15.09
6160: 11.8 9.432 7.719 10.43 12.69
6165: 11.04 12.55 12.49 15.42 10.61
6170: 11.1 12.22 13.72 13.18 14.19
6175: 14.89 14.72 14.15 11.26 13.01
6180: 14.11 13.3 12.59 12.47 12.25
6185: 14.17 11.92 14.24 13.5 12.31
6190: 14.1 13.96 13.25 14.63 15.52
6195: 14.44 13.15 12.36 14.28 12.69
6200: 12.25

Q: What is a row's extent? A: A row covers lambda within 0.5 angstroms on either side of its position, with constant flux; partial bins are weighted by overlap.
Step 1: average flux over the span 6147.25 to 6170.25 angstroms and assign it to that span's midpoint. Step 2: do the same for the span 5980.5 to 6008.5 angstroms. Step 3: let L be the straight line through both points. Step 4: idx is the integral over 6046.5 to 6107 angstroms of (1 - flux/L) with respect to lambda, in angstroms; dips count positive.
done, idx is 2.4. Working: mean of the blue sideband 13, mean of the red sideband 12.5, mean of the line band 12.3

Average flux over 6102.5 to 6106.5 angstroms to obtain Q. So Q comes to 11.2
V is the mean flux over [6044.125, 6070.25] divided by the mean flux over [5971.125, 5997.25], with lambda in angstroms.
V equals 0.96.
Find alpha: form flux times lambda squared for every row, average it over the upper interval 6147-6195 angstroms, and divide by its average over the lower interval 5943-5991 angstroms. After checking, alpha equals 1.11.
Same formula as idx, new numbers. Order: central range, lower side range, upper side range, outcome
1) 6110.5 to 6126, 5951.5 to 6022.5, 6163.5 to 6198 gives 2.2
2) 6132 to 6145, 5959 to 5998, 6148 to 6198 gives -0.1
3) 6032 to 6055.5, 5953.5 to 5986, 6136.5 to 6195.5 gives 1.0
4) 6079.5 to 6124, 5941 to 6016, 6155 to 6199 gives 3.5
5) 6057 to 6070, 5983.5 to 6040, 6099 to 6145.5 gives 0.3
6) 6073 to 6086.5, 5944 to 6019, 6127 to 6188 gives 0.0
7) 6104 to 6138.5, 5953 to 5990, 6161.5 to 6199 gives 3.1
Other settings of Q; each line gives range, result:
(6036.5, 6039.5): 13.7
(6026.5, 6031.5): 12.5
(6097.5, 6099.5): 11.7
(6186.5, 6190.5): 13.5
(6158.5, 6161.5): 12.1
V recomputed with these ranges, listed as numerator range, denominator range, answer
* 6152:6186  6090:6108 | 1.08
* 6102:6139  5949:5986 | 0.93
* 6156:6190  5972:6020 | 1.00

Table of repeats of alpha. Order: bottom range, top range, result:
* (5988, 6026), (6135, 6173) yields 1.04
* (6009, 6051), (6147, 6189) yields 1.08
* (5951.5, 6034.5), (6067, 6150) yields 1.01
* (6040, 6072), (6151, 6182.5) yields 1.10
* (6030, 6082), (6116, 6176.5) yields 1.05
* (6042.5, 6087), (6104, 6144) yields 1.00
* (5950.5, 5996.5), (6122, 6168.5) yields 1.07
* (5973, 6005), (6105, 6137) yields 0.97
